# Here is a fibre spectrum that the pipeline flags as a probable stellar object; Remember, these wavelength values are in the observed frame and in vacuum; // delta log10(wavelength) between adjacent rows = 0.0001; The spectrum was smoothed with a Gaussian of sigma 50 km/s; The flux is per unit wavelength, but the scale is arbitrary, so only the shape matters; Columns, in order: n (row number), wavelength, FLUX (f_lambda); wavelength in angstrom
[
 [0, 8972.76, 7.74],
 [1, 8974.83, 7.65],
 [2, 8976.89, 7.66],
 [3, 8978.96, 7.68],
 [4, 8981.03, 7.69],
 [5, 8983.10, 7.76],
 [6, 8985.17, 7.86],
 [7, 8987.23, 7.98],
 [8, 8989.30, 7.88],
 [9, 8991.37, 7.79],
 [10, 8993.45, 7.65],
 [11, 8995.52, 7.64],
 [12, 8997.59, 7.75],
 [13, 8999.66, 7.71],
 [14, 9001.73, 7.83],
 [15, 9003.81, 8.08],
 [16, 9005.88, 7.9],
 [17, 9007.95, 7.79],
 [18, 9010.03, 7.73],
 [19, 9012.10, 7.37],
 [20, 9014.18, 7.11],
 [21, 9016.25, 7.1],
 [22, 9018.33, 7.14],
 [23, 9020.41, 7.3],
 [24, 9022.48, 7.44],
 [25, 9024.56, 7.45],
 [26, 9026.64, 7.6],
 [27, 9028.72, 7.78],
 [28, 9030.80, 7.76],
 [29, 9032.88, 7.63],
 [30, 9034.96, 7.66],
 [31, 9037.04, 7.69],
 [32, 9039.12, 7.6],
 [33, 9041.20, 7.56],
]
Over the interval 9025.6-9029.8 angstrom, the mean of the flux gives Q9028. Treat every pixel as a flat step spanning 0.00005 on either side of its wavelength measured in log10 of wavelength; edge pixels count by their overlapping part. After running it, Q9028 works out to 7.69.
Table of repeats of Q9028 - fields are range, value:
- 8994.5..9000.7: 7.71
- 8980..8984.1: 7.72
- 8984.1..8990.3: 7.92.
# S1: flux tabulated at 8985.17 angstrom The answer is 7.86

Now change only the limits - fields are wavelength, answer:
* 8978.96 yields 7.68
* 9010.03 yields 7.73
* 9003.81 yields 8.08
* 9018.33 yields 7.14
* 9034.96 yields 7.66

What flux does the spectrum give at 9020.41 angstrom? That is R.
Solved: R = 7.3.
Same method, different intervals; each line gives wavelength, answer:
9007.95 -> 7.79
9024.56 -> 7.45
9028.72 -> 7.78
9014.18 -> 7.11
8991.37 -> 7.79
